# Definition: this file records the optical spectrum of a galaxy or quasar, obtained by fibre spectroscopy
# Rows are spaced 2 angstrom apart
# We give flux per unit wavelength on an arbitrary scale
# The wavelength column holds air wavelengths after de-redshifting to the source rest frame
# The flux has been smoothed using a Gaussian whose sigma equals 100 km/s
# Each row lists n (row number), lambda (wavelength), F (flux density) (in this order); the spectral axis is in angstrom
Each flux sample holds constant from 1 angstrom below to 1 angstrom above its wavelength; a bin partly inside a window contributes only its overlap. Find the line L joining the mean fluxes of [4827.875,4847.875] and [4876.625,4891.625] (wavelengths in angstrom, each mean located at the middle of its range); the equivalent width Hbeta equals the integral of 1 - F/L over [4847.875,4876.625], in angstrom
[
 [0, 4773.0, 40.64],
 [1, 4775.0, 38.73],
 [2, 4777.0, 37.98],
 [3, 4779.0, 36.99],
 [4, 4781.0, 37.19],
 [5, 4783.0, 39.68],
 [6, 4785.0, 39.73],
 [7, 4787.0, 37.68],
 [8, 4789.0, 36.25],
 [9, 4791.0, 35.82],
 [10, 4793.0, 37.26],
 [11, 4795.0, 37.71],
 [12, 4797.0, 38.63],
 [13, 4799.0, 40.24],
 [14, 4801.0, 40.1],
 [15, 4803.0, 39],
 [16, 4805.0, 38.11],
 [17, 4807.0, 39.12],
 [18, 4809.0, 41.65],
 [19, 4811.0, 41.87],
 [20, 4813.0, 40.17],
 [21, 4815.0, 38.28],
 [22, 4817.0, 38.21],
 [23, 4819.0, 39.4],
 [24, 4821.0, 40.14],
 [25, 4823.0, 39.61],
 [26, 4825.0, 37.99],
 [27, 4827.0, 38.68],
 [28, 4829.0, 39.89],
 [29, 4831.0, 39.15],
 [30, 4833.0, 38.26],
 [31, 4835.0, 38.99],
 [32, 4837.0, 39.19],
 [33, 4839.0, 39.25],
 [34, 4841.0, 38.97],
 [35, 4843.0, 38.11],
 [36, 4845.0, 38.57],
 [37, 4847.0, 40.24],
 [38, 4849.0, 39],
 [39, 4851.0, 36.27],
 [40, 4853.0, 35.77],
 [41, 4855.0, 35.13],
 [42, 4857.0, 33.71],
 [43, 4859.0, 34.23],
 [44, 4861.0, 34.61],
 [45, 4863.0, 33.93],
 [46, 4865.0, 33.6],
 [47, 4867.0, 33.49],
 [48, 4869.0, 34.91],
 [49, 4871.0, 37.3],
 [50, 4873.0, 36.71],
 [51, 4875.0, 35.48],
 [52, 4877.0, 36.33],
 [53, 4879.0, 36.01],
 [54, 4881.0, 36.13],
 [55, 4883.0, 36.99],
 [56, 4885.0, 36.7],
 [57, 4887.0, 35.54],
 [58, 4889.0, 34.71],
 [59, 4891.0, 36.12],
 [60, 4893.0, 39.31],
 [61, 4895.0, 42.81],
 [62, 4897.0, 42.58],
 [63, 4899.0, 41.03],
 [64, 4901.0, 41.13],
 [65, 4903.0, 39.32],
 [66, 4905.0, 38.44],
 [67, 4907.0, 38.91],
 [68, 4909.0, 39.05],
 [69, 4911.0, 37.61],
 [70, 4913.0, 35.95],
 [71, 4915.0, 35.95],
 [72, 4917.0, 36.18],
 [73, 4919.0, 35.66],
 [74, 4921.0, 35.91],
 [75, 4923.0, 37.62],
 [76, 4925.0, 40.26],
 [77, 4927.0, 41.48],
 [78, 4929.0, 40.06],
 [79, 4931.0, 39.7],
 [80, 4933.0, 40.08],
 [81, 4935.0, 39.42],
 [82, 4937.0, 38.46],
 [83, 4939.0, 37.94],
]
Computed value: 1.6 angstrom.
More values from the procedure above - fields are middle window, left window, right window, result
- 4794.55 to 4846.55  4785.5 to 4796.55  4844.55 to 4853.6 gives -2.3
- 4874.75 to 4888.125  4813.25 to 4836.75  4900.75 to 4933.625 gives 0.8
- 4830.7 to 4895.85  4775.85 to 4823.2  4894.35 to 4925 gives 3.1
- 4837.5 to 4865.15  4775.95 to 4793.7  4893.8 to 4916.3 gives 1.3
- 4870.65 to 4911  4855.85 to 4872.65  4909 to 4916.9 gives -2.5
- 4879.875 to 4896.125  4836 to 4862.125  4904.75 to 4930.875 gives 0.1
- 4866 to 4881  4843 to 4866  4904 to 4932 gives 0.3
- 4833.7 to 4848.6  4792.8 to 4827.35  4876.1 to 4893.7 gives -0.4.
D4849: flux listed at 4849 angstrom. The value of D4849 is 39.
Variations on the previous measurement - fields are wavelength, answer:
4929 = 40.06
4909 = 39.05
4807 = 39.12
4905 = 38.44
